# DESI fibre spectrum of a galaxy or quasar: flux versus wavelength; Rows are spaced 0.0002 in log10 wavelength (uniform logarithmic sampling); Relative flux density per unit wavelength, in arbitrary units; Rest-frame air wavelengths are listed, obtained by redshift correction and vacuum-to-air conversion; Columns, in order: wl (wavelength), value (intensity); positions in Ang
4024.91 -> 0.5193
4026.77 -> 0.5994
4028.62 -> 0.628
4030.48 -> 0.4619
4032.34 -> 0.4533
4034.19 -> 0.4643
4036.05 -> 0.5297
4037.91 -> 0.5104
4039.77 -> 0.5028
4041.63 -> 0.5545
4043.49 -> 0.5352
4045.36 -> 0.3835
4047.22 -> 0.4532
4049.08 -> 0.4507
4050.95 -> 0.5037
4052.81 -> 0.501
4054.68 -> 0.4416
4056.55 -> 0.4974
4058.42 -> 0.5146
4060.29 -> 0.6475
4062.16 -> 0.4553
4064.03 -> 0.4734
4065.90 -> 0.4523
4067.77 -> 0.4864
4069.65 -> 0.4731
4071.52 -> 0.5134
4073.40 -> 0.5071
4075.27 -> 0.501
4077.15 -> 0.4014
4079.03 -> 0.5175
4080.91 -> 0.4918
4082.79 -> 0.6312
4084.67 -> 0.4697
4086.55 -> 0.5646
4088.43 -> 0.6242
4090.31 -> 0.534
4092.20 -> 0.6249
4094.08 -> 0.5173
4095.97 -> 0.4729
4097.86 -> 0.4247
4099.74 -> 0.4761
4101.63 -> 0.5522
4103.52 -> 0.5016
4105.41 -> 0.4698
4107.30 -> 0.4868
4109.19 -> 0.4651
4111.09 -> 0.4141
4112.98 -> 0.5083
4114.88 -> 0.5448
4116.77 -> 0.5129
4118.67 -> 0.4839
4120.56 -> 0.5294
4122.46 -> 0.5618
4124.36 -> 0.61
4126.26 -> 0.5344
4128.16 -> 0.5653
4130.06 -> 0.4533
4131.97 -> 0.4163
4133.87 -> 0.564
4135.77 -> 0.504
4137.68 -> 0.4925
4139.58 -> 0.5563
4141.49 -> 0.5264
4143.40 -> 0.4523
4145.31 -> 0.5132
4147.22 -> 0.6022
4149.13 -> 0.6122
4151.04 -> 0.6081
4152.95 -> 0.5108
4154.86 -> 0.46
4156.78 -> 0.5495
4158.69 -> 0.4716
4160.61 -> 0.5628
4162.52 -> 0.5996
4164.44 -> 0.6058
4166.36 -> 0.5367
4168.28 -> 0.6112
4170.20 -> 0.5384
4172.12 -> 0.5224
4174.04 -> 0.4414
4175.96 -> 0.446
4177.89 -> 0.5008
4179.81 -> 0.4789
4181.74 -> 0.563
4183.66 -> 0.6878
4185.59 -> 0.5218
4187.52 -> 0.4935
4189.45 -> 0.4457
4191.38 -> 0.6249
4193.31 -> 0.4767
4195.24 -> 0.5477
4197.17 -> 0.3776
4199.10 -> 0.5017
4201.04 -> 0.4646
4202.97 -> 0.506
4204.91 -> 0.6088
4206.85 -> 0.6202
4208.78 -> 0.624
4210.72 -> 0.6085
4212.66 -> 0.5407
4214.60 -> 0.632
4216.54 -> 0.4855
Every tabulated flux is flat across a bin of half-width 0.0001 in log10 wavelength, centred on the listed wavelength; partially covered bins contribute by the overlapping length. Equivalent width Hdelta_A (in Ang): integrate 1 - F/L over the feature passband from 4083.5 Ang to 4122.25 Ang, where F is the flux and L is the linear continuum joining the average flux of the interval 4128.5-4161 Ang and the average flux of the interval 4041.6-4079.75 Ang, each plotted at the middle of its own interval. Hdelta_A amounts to -0.5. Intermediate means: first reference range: 0.487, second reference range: 0.521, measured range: 0.511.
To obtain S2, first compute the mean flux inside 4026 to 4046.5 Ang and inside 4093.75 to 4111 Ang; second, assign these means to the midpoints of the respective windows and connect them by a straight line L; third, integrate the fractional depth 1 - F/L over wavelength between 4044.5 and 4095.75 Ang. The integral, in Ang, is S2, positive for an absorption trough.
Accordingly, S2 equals -1.1 Ang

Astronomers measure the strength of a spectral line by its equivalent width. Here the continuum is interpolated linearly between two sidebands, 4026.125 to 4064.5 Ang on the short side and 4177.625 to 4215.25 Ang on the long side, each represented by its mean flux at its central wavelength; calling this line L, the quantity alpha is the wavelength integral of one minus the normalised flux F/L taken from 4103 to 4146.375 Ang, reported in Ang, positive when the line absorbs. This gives 1.28 Ang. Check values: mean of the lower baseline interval 0.503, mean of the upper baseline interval 0.541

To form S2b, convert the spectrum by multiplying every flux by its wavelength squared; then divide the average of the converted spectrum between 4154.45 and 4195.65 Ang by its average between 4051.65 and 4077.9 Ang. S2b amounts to 1.1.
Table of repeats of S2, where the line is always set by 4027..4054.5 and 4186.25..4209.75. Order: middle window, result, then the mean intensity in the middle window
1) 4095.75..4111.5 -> 0.99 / 0.476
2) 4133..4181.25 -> -1.29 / 0.531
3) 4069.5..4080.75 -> 0.35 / 0.487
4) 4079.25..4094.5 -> -1.58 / 0.557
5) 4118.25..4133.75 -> -0.34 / 0.523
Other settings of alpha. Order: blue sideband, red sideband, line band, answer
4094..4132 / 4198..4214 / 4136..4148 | 0.0 Ang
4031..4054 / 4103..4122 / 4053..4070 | -0.2 Ang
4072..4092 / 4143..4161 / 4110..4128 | 0.3 Ang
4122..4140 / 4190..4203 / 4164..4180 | -0.4 Ang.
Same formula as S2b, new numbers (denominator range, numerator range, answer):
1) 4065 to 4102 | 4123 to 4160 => 1.06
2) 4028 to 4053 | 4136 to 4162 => 1.14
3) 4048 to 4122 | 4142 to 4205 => 1.09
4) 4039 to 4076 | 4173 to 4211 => 1.14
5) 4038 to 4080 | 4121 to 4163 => 1.13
